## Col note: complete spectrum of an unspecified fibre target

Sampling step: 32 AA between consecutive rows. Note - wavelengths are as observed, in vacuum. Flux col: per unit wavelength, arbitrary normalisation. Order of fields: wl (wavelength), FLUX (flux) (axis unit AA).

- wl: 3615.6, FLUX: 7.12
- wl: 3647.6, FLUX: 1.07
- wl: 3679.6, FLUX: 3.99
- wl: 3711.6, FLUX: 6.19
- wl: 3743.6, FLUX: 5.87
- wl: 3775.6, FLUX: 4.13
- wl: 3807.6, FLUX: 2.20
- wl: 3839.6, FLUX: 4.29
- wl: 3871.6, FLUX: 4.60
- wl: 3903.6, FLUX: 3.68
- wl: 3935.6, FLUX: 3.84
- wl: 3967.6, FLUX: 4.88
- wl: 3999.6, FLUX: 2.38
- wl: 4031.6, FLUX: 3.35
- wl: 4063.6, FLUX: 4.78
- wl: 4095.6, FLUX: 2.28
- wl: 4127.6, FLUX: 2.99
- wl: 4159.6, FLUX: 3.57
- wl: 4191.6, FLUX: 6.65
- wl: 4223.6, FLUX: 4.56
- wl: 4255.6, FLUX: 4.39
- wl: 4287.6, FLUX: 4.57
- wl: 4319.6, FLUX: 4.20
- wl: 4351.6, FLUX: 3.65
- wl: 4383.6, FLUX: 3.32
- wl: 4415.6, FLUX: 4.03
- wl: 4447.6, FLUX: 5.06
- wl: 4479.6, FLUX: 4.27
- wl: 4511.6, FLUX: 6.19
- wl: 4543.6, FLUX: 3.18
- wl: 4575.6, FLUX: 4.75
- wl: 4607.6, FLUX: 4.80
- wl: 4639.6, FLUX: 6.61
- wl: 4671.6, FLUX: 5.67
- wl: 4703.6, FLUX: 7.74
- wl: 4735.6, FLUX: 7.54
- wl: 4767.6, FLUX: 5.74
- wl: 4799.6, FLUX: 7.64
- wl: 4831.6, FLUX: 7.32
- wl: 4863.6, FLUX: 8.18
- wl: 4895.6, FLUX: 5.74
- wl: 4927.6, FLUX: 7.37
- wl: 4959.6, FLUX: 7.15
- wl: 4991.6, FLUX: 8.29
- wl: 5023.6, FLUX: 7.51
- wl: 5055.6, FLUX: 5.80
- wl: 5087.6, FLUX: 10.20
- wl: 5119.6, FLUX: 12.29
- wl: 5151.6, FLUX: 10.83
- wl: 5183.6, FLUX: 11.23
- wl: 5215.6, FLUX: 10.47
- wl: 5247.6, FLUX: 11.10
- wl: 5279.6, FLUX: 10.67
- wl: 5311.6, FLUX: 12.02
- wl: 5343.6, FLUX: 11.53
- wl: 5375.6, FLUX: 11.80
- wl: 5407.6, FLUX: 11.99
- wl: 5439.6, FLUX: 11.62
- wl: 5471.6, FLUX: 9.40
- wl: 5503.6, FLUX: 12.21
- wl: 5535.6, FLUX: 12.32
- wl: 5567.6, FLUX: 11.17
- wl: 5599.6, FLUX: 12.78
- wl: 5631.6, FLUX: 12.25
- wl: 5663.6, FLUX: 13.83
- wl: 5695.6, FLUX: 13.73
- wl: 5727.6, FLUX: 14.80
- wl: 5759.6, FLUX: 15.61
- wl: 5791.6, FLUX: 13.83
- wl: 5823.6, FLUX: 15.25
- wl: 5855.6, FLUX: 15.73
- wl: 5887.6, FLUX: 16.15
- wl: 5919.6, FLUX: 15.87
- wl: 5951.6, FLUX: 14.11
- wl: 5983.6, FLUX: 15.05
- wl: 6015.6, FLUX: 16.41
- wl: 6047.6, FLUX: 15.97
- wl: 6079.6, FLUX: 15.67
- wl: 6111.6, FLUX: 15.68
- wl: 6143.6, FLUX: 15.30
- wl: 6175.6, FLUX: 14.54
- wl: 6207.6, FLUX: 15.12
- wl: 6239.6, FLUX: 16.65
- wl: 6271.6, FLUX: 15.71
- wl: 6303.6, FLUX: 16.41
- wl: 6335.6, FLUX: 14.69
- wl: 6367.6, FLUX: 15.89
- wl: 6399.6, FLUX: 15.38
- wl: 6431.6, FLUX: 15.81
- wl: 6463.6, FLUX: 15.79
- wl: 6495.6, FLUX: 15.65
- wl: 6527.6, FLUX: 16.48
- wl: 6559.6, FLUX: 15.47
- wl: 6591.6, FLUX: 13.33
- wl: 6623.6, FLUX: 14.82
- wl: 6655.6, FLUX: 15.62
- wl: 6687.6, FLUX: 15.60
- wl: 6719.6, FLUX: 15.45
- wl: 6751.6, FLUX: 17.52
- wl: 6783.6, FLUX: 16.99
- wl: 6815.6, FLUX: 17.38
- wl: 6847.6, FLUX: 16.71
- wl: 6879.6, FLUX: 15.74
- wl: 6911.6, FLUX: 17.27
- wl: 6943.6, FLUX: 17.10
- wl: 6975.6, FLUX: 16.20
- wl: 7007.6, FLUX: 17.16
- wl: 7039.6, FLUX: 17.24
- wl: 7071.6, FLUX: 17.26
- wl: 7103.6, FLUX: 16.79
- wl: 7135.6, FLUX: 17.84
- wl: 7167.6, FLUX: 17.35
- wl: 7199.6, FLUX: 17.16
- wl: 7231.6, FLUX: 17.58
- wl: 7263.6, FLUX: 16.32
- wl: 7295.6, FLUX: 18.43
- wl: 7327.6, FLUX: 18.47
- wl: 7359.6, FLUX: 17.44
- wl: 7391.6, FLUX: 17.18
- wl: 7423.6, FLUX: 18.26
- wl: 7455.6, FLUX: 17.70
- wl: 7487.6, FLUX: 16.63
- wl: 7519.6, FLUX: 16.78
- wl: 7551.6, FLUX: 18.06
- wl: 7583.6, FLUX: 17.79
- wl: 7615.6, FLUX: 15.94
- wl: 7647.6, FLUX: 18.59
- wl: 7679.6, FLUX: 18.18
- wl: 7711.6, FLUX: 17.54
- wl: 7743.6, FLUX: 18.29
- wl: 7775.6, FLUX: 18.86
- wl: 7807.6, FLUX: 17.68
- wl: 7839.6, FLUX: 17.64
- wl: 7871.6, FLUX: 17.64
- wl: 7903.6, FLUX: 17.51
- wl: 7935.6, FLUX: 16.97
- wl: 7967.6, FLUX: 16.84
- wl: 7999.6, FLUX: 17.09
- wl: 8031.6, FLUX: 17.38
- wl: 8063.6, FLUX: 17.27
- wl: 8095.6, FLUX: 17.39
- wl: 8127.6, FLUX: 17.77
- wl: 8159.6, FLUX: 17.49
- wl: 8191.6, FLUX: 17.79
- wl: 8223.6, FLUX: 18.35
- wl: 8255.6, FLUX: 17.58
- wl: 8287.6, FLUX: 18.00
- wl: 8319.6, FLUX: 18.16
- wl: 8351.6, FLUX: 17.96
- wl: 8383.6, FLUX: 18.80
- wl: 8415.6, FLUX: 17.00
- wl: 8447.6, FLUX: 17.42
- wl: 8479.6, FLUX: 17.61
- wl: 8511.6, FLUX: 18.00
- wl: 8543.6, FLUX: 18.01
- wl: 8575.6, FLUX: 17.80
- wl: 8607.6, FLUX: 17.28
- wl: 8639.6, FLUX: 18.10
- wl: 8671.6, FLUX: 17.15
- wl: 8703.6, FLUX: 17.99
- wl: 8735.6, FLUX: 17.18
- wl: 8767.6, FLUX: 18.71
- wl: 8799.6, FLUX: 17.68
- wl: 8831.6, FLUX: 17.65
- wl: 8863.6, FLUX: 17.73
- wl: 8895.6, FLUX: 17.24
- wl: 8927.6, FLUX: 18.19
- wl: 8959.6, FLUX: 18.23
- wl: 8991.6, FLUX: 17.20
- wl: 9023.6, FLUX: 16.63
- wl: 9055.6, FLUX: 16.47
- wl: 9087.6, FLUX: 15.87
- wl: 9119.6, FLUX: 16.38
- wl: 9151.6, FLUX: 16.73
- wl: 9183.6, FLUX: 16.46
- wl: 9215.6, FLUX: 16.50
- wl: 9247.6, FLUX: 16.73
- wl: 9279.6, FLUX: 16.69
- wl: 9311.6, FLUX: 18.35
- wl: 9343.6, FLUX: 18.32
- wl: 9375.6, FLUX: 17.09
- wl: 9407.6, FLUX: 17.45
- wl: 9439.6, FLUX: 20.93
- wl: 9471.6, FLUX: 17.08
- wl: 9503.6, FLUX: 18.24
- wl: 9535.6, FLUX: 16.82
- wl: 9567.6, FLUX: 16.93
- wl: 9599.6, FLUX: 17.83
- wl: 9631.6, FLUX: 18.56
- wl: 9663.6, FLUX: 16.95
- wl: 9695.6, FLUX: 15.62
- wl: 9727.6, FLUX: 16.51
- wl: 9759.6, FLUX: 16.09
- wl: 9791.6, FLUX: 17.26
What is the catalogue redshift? 0.27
